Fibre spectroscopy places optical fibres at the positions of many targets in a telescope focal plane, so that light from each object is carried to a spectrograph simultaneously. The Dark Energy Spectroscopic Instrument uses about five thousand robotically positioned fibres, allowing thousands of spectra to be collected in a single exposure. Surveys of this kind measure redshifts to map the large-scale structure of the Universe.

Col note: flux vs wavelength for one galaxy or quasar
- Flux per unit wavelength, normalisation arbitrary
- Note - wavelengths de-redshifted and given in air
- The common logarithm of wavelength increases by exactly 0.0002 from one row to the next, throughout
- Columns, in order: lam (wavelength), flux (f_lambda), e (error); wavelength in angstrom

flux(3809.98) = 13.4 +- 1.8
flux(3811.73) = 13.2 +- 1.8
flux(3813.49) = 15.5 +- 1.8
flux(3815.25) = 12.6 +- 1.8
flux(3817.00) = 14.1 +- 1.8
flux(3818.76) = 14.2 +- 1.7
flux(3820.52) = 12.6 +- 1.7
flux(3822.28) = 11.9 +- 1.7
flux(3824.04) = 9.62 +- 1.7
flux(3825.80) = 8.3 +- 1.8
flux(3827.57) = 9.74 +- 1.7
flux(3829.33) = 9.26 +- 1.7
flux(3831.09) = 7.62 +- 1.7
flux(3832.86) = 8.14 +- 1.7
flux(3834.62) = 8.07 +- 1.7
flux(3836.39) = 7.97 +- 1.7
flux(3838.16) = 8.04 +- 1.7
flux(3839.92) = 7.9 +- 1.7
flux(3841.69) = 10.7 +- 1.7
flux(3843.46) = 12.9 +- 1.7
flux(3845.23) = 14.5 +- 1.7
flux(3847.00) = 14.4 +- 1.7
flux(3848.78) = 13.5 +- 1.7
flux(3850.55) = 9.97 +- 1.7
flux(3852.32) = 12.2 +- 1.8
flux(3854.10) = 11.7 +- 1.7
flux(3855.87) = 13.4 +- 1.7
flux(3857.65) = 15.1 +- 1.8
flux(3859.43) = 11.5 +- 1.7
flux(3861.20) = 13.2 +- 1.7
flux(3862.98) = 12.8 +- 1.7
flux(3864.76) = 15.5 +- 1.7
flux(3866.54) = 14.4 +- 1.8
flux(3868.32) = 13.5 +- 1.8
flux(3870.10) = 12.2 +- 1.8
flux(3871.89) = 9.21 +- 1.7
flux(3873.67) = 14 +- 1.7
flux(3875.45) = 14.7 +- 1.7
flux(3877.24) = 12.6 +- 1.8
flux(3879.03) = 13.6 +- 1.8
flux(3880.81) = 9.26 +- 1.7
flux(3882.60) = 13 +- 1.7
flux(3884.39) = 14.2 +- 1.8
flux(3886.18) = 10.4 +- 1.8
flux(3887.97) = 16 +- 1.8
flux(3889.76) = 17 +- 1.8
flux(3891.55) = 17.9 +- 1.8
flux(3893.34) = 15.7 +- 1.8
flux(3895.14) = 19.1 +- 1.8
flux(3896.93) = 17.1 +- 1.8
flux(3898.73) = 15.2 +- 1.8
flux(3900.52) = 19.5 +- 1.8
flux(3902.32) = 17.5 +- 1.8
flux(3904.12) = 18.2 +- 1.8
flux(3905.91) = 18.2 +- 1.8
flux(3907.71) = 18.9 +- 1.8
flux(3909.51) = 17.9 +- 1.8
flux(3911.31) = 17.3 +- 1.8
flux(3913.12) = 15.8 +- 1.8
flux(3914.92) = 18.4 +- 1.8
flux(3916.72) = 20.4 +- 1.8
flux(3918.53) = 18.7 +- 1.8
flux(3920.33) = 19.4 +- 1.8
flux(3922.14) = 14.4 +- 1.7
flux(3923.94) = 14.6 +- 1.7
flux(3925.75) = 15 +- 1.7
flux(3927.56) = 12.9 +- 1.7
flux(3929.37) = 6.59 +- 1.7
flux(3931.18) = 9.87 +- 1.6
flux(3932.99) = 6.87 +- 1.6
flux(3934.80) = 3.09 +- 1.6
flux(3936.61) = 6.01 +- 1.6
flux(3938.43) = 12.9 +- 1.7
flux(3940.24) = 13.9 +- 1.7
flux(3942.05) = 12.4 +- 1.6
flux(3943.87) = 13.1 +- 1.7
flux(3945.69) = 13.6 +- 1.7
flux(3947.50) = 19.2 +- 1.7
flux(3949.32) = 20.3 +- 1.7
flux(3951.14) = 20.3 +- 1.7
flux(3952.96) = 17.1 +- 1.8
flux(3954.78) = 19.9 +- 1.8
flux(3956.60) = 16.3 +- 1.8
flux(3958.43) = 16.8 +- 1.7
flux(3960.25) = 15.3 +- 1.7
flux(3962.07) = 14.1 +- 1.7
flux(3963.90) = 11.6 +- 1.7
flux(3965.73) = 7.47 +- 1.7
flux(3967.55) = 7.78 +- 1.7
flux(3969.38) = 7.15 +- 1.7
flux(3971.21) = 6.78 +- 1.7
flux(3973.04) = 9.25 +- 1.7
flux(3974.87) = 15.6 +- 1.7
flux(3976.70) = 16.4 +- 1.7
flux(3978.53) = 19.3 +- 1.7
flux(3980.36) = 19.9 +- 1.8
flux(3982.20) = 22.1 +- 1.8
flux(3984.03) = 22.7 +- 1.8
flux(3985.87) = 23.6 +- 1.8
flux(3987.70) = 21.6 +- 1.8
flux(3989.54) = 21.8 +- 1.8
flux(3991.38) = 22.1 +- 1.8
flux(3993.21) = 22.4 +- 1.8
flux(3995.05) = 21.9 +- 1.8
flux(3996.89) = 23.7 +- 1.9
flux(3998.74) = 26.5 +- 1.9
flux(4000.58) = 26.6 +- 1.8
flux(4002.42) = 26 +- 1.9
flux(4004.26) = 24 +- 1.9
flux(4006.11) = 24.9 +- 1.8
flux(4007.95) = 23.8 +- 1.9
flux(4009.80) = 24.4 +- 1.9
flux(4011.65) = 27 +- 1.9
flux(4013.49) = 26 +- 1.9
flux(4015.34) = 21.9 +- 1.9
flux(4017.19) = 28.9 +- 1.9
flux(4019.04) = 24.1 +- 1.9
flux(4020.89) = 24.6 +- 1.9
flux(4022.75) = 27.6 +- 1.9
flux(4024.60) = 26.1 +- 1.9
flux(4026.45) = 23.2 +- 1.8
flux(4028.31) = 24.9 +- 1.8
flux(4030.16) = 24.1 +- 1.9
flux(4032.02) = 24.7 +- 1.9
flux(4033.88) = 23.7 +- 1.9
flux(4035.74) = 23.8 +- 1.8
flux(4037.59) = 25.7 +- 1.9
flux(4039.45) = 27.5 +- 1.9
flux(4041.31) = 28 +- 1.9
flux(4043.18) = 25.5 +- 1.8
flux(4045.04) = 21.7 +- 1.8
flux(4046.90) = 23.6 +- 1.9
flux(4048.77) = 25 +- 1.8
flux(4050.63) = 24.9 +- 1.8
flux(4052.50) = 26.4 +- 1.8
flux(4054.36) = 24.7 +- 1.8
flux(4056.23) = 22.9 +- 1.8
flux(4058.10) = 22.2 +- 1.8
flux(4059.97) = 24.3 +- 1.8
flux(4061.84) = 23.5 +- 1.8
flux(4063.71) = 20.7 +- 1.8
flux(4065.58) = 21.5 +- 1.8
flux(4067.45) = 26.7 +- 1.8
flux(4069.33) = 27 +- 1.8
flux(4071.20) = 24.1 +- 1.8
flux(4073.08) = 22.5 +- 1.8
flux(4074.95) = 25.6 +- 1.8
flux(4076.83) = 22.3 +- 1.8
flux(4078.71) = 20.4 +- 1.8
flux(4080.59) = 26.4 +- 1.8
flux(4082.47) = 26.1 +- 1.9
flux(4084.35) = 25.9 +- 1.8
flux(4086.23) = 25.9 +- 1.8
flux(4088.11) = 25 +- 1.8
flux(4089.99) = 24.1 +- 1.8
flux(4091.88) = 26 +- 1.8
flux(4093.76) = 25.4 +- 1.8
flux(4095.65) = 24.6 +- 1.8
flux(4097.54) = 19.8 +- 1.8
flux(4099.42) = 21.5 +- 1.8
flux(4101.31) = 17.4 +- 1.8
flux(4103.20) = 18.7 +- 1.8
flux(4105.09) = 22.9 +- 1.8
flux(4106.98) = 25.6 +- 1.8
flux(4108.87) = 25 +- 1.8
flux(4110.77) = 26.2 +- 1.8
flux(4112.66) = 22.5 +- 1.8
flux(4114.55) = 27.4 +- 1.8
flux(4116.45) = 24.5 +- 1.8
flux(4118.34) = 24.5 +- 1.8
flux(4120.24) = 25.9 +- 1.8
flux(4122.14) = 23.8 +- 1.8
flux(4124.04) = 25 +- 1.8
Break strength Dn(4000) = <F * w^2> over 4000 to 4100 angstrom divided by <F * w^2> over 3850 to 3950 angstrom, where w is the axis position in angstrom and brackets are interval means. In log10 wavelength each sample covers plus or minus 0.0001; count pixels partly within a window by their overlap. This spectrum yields 1.9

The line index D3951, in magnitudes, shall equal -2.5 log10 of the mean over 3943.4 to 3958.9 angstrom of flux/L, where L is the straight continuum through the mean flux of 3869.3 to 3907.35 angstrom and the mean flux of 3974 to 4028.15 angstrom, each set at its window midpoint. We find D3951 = 0.13 mag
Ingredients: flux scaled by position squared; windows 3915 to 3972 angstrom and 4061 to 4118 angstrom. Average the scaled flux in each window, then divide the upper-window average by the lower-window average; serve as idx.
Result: 1.91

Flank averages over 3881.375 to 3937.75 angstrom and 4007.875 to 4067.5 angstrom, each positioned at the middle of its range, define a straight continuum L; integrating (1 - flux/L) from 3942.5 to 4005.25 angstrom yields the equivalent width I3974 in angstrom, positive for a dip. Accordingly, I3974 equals 6.2 angstrom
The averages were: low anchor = 15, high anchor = 24.6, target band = 18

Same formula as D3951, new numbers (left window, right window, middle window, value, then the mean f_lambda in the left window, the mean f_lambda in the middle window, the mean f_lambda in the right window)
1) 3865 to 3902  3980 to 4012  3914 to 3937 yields 0.339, 14.5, 12.9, 23.6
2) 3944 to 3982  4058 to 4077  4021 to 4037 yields -0.207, 14.8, 24.8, 23.8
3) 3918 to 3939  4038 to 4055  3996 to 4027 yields -0.193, 11.5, 25.3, 25.3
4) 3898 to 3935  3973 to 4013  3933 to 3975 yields 0.410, 15.4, 12.9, 22.4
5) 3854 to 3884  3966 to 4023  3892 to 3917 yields -0.163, 13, 17.7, 21.1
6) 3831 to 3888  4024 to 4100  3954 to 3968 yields 0.297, 12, 13.8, 24.3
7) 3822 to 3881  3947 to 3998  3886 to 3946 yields -0.034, 11.5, 14.9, 17.3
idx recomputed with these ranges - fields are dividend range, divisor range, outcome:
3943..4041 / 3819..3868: 1.96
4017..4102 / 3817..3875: 2.34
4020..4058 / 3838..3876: 2.17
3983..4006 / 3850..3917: 1.68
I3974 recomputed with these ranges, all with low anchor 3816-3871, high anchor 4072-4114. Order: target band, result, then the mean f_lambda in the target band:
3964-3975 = 5.58 angstrom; 8.73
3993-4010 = -4.66 angstrom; 24.5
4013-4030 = -4.20 angstrom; 25.2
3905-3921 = -3.60 angstrom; 18.3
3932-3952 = 4.38 angstrom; 12.9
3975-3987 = -1.38 angstrom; 20.4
